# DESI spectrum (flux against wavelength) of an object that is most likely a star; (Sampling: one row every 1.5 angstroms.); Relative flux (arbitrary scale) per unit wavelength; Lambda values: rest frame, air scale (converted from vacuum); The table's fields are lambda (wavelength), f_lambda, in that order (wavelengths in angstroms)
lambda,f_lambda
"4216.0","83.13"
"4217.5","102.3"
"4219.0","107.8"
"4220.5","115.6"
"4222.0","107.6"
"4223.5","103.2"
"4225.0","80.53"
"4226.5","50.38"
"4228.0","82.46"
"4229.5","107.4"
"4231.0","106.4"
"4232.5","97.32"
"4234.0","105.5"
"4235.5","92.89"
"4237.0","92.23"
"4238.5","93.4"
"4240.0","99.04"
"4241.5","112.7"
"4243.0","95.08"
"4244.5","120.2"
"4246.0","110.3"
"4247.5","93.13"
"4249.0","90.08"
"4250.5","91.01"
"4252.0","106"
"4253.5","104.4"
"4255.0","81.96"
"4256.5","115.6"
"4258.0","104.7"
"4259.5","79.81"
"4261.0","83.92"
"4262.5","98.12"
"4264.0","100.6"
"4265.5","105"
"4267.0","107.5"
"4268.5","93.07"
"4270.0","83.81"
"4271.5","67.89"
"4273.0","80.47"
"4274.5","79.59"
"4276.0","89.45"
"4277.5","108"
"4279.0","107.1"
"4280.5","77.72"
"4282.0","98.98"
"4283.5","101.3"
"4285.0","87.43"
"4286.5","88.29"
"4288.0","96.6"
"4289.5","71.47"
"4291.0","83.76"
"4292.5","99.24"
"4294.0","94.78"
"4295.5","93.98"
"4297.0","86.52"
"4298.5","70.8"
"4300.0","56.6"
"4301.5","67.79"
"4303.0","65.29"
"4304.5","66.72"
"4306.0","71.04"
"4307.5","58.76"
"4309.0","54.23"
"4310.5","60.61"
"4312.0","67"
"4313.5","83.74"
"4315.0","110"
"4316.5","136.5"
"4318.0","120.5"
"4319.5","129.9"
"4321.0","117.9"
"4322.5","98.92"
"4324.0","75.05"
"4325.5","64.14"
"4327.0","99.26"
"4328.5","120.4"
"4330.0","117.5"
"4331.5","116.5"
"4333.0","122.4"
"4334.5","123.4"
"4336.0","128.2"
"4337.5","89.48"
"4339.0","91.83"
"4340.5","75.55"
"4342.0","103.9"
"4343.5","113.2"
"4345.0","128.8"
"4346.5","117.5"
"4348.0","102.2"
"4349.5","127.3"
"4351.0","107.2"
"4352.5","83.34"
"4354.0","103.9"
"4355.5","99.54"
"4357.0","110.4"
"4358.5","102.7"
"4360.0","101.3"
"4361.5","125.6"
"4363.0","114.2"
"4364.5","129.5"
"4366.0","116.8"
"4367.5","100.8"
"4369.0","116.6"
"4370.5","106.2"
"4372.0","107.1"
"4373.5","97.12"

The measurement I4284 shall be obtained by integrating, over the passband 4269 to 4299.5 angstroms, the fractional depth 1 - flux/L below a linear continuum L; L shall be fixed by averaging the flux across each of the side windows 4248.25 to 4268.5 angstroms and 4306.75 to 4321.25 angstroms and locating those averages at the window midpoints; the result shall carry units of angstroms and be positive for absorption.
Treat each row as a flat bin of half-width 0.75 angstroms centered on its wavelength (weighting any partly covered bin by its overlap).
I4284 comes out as 2.3 angstroms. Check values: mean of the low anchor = 97.4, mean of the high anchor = 93.1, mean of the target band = 88.1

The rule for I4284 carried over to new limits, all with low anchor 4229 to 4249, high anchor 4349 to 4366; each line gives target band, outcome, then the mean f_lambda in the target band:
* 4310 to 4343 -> 1.4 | 103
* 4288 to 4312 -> 7.2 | 74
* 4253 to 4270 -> 1.0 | 97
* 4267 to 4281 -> 2.0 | 88.7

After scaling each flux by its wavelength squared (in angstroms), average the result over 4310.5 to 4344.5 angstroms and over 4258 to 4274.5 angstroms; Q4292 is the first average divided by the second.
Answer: 1.19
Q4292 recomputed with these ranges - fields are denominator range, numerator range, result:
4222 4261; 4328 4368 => 1.20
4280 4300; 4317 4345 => 1.25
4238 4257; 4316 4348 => 1.12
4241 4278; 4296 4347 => 1.01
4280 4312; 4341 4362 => 1.42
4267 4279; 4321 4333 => 1.17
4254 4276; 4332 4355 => 1.22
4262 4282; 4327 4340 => 1.25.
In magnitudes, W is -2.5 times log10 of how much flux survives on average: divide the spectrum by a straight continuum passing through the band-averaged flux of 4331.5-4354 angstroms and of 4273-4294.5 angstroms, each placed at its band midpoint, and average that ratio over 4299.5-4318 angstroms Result 0.27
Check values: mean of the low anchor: 91.3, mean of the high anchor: 108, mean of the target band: 77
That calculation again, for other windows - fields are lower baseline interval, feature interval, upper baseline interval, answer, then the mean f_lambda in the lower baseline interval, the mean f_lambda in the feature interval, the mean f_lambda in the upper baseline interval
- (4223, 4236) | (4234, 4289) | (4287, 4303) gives -0.11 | 91.5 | 95.5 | 81.5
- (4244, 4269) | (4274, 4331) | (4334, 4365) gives 0.16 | 99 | 89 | 108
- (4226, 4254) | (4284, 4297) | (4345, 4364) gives 0.15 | 97.7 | 89.5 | 109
